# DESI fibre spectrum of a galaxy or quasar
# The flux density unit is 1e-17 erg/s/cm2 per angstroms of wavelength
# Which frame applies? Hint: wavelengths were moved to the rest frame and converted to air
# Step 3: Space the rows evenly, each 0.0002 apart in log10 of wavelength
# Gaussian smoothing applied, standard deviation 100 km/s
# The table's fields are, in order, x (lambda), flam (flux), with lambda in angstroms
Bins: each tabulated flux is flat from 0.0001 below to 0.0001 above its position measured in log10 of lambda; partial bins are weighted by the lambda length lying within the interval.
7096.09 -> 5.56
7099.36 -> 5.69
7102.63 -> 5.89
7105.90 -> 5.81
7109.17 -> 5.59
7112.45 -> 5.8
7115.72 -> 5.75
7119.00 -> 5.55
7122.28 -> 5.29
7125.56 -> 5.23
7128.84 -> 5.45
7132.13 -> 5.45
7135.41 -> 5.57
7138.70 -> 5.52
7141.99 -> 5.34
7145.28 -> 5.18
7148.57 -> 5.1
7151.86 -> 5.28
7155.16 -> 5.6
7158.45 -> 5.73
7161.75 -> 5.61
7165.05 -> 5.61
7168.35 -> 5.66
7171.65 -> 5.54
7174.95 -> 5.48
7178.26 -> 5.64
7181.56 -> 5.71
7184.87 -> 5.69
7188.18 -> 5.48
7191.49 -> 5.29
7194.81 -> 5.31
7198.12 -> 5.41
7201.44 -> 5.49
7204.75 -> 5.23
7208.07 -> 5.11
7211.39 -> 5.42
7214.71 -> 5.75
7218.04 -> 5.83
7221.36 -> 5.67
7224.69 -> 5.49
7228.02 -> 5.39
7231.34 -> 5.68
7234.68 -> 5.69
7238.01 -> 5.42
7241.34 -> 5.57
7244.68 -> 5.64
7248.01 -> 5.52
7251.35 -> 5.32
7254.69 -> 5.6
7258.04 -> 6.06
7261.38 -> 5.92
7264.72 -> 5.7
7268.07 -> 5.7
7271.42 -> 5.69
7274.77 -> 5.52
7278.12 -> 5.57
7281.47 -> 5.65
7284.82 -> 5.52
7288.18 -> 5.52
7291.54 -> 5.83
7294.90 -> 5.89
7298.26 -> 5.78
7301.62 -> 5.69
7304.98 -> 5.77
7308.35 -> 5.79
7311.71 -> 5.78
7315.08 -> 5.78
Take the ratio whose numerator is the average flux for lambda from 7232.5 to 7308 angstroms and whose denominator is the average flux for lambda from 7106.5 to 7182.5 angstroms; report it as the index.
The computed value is 1.0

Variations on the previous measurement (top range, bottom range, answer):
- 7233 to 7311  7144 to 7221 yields 1.03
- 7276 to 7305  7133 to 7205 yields 1.04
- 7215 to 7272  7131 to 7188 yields 1.02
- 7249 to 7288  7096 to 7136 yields 1.01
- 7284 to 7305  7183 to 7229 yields 1.05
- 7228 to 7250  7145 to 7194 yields 1.01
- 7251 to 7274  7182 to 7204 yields 1.05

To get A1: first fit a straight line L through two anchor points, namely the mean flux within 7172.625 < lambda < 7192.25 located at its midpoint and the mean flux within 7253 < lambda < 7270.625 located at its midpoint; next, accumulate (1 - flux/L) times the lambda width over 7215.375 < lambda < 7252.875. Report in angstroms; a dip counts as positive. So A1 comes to 0.90 angstroms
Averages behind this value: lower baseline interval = 5.56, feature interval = 5.57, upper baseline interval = 5.79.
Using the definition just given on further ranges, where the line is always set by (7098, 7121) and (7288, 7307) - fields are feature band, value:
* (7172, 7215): 2.1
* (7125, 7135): 0.5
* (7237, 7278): 0.8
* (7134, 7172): 1.7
